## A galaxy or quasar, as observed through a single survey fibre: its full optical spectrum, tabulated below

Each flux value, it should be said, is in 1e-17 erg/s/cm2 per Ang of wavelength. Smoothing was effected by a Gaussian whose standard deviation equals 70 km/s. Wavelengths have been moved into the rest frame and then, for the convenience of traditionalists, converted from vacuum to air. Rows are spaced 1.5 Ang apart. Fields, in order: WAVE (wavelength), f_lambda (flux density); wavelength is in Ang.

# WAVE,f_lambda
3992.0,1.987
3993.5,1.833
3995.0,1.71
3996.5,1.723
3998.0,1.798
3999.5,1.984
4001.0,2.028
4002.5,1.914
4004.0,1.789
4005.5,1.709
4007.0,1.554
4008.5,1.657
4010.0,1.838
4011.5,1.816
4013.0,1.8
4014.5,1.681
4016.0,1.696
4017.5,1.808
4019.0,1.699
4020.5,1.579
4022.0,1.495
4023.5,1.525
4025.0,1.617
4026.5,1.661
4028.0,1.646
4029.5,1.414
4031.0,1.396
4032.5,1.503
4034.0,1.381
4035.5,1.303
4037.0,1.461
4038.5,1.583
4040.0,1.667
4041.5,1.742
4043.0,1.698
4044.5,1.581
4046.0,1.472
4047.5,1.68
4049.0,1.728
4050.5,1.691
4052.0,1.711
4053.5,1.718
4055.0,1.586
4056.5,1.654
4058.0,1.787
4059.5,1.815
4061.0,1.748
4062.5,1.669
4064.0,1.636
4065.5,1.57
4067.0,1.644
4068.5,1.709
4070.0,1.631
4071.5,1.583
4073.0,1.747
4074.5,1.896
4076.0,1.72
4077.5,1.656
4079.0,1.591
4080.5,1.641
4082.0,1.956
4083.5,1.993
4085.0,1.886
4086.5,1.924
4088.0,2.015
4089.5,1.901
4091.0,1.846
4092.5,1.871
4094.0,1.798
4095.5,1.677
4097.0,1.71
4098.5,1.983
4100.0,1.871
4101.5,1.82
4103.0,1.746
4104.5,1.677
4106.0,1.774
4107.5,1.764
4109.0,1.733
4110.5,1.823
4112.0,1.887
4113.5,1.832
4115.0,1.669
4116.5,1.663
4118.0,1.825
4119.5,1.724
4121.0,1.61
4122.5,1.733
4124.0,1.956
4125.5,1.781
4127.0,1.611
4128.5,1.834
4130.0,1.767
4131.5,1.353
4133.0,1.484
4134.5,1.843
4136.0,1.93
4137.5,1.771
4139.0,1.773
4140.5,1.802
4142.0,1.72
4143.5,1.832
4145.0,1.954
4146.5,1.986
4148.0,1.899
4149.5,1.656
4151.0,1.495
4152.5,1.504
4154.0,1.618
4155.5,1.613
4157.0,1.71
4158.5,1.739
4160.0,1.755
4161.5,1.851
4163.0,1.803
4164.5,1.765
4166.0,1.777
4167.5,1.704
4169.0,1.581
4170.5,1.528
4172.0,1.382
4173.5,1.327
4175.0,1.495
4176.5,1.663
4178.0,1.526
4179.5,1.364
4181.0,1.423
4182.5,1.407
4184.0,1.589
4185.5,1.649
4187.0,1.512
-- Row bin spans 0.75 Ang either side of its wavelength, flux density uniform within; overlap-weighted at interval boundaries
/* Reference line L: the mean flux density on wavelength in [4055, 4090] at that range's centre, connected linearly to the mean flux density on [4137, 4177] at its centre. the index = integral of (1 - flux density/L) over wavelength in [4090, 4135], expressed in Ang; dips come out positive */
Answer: -0.8 Ang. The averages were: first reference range 1.75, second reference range 1.69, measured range 1.76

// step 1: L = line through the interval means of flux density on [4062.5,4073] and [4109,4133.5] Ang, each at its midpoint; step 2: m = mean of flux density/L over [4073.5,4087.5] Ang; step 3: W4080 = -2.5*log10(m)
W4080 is -0.093 mag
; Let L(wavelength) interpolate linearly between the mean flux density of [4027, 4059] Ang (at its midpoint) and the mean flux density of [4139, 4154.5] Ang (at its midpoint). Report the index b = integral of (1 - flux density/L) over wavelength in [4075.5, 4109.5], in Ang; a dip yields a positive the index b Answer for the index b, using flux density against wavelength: -2.9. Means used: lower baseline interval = 1.59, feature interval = 1.81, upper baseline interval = 1.75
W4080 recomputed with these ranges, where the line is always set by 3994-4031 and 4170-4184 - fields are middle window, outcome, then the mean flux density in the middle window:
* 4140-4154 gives -0.16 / 1.75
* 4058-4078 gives -0.05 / 1.7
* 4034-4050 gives 0.05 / 1.58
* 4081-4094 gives -0.20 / 1.91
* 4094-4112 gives -0.14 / 1.79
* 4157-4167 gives -0.19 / 1.77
